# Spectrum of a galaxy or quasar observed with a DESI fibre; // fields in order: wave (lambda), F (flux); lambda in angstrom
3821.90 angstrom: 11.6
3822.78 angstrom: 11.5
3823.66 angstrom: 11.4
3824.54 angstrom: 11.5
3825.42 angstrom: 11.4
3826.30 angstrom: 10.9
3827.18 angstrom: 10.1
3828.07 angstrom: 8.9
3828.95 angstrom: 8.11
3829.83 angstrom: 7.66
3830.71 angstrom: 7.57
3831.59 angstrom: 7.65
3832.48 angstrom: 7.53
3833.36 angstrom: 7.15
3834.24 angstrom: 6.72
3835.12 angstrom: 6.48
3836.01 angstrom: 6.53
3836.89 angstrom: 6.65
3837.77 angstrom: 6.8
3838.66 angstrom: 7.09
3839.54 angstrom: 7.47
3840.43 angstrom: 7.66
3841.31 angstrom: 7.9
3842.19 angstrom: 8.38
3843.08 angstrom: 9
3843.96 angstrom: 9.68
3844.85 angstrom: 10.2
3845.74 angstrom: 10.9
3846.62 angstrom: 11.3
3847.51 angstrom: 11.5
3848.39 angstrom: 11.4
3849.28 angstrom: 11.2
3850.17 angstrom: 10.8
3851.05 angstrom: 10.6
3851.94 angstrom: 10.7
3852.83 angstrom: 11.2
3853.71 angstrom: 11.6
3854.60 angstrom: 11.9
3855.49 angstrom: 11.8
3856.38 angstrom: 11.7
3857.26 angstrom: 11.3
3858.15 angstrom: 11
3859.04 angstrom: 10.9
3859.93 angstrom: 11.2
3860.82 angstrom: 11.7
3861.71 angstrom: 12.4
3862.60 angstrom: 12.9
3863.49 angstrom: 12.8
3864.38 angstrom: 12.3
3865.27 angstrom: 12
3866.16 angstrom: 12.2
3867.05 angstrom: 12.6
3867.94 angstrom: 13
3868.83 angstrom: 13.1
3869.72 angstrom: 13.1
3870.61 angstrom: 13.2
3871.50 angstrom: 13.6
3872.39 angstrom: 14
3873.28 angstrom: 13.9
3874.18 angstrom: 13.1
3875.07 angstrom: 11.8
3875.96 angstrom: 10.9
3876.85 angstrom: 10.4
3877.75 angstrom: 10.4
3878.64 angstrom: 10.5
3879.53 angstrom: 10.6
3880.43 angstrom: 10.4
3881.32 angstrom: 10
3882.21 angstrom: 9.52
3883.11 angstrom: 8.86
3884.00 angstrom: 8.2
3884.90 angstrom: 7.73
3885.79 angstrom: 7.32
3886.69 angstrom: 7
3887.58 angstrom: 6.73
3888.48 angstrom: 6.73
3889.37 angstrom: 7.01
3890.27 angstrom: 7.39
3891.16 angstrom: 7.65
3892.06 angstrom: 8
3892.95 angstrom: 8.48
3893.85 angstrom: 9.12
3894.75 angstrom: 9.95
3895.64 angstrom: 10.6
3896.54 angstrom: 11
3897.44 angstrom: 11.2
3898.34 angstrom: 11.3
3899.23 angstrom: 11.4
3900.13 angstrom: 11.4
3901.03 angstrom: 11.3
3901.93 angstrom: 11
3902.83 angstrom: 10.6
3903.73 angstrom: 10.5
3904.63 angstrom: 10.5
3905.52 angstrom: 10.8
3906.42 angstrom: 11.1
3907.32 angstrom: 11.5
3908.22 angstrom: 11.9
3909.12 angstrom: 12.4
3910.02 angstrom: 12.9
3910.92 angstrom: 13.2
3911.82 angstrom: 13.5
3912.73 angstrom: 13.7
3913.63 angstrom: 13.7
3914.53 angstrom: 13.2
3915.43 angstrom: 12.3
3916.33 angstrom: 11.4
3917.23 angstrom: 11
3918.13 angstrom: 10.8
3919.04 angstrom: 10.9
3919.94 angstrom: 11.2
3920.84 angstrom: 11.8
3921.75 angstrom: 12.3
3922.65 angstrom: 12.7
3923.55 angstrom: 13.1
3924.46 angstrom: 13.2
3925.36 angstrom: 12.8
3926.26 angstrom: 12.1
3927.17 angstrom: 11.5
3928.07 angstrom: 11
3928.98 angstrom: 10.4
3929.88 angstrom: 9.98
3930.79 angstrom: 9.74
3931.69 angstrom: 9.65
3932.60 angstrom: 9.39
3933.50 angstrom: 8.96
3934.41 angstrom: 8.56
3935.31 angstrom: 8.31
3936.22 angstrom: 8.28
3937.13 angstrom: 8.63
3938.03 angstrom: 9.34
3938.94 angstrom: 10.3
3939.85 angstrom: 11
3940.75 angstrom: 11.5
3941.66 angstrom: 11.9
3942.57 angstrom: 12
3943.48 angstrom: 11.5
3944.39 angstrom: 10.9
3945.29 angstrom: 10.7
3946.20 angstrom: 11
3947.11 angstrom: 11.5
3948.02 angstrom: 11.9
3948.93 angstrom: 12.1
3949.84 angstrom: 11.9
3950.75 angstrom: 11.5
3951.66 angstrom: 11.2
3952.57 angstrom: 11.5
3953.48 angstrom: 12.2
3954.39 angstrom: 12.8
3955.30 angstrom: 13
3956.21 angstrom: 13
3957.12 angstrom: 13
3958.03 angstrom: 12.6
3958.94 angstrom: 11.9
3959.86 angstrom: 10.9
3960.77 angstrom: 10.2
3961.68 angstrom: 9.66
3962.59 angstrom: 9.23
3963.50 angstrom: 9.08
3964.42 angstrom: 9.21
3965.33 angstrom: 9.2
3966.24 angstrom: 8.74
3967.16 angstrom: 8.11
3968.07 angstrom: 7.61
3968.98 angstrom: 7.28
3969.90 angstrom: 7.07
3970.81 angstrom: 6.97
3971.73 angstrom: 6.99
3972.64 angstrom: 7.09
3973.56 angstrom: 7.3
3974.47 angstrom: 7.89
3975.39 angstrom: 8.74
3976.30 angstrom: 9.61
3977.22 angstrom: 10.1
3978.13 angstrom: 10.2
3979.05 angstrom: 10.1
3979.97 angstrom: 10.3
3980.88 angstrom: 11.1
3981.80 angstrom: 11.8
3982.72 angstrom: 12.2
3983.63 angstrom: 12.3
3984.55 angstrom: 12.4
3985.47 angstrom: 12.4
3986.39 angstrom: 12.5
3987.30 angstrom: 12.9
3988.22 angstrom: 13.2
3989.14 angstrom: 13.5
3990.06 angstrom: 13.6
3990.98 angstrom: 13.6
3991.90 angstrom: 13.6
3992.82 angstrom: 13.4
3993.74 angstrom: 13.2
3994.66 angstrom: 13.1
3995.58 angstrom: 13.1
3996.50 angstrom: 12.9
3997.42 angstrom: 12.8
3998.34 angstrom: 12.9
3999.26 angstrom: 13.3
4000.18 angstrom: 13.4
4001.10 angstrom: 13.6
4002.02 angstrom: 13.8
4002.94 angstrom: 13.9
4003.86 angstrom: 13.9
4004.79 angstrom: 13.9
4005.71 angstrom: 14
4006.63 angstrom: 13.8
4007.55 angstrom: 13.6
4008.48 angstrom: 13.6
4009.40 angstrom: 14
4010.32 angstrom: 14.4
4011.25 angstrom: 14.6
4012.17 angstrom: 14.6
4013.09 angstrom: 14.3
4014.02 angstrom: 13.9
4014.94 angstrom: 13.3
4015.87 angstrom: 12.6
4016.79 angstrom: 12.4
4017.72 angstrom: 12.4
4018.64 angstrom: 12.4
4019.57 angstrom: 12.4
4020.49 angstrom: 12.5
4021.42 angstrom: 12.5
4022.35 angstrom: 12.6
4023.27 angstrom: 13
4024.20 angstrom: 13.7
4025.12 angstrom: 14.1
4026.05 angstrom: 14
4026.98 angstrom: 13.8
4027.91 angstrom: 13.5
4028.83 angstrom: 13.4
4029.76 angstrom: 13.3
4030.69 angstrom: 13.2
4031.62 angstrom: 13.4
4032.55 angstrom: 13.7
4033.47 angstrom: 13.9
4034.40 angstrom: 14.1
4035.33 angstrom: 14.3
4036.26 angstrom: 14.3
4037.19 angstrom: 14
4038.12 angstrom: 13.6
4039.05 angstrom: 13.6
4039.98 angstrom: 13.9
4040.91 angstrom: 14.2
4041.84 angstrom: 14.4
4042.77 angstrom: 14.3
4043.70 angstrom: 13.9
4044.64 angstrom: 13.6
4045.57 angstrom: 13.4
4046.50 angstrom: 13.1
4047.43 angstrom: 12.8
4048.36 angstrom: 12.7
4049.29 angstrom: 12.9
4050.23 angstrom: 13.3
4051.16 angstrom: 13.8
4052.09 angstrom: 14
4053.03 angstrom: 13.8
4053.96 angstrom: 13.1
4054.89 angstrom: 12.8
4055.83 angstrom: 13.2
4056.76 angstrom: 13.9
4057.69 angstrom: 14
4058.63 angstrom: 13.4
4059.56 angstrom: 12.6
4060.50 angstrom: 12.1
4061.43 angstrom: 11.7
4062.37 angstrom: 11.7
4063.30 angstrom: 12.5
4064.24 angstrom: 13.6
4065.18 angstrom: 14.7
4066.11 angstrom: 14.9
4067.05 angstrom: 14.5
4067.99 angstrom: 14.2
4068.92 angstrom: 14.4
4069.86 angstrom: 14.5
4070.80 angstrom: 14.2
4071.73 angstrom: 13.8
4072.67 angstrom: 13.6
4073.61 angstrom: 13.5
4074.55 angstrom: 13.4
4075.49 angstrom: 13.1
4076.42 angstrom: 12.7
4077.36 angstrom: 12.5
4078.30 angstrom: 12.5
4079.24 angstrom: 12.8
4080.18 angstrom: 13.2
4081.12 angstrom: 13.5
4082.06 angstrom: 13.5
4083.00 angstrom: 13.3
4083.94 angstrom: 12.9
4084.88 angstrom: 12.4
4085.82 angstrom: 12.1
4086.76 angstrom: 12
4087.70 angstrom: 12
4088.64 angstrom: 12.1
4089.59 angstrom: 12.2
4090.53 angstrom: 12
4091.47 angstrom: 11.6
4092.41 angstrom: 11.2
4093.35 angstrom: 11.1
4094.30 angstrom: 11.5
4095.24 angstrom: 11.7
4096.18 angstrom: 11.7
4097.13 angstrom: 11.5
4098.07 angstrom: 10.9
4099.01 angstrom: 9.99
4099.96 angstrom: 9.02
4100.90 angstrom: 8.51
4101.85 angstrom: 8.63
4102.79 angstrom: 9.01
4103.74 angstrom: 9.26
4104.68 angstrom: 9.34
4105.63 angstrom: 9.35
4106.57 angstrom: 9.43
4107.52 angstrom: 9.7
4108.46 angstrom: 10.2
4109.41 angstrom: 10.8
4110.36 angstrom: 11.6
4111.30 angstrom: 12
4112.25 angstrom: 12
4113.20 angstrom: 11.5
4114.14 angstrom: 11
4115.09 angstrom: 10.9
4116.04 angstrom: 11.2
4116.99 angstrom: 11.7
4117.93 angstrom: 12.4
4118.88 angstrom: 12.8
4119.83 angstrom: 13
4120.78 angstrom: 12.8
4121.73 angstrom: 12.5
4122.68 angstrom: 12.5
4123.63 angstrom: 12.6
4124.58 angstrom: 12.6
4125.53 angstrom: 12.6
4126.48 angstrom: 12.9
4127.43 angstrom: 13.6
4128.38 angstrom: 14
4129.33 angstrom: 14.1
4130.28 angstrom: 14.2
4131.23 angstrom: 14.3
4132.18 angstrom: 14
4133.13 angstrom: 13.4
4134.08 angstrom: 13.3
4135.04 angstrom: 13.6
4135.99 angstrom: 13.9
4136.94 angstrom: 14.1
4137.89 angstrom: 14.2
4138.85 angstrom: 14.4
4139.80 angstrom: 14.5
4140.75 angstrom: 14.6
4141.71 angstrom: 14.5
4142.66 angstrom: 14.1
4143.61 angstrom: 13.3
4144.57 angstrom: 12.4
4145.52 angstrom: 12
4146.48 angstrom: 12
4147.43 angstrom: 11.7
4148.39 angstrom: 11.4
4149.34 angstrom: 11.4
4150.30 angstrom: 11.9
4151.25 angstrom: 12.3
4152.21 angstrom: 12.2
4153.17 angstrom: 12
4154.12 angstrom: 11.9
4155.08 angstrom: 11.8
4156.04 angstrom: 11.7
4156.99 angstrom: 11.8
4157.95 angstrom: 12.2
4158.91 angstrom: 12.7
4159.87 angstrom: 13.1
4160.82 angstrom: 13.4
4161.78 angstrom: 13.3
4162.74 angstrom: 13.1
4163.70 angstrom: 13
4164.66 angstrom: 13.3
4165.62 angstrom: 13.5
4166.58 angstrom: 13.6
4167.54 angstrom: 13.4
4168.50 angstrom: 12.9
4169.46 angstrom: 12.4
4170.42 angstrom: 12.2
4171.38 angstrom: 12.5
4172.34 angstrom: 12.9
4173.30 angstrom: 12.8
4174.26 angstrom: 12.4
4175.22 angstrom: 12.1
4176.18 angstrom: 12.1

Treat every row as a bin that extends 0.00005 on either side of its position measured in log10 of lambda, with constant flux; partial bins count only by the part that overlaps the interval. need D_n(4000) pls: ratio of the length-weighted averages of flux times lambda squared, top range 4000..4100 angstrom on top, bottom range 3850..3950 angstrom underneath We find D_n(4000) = 1.3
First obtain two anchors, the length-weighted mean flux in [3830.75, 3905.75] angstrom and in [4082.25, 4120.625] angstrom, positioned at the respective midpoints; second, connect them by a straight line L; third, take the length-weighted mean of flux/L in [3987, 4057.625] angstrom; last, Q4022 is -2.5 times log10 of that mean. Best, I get -0.24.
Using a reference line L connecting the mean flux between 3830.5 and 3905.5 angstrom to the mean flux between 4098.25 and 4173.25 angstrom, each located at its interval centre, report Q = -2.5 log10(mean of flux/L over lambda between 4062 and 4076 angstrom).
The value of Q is -0.173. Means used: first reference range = 10.2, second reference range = 12.3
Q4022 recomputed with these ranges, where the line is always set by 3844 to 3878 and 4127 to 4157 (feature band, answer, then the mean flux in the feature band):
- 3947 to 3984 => 0.20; 10.2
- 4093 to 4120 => 0.20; 10.7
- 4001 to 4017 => -0.11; 13.8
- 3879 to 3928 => 0.13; 10.7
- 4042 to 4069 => -0.06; 13.4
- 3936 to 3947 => 0.15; 10.7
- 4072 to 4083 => -0.03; 13.1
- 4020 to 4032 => -0.06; 13.3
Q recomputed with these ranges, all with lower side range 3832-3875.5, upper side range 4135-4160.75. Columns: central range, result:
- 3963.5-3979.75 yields 0.34 mag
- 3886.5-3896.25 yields 0.32 mag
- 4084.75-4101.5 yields 0.11 mag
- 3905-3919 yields -0.10 mag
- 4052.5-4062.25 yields -0.07 mag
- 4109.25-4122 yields 0.06 mag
